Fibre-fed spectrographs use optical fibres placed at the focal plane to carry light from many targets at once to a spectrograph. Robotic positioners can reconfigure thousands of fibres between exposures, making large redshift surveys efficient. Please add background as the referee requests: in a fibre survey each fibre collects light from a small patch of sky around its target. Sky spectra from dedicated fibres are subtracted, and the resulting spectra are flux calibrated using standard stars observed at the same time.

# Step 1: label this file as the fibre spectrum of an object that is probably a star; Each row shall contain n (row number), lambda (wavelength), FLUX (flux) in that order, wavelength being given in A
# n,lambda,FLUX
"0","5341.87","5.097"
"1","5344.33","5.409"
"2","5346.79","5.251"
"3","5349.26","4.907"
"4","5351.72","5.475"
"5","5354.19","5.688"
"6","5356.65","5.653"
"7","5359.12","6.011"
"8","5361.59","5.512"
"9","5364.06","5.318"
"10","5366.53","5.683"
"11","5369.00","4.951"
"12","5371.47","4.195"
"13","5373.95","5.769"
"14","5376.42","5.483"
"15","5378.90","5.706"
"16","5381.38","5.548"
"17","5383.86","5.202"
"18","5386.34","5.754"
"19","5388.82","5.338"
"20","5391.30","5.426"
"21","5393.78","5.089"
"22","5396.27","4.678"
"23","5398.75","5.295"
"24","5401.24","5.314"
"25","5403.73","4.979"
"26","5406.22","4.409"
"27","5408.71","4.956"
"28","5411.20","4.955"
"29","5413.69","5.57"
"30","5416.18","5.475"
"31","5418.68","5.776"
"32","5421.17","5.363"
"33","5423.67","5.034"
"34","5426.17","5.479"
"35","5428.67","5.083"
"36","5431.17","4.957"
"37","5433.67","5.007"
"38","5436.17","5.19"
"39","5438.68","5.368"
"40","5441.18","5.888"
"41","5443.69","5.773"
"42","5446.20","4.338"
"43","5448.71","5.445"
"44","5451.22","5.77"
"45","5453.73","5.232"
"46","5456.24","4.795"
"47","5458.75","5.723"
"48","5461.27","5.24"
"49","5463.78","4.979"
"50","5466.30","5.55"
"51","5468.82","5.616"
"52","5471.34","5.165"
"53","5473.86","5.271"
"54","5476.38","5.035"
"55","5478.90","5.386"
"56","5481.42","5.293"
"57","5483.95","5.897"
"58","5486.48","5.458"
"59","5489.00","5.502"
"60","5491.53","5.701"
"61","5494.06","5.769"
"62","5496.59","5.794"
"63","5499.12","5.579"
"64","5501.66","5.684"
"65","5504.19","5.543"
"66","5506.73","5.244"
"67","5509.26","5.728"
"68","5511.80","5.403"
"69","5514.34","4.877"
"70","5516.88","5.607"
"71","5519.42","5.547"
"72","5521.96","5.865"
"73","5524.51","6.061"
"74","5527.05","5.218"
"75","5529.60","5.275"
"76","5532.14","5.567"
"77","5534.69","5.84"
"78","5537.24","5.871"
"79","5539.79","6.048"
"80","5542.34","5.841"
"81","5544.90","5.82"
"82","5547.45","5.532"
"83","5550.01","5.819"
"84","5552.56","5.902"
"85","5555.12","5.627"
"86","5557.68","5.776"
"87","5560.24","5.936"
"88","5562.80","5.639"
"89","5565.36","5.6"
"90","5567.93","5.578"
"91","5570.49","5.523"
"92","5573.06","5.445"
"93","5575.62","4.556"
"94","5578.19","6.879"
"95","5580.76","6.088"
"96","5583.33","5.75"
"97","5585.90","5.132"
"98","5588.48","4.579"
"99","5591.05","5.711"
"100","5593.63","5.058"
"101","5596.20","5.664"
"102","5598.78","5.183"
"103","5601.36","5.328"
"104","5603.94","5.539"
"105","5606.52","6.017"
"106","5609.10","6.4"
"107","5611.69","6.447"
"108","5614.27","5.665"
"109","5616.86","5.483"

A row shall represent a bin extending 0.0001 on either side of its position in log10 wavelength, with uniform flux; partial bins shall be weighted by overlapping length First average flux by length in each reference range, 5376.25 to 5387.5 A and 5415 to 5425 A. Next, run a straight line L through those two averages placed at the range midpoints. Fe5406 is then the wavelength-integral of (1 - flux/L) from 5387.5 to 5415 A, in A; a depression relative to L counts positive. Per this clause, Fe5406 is 1.9 A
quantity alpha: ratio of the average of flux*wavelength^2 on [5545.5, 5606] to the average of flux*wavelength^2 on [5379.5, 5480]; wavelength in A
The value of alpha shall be 1.1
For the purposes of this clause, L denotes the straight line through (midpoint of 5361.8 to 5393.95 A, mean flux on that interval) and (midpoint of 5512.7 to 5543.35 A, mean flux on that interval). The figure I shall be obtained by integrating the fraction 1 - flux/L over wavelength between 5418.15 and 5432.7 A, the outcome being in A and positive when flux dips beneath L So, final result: 0.5 A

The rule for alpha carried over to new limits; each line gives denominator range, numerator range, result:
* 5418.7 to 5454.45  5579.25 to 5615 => 1.12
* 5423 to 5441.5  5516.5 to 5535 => 1.11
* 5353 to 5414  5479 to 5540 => 1.11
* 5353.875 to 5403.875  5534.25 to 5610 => 1.13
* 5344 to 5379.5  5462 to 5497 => 1.05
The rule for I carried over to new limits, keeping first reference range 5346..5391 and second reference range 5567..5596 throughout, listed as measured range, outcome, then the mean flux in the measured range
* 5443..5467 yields 0.8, 5.27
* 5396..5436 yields 2.0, 5.16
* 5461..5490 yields 0.4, 5.37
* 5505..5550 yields -1.2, 5.61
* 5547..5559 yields -0.6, 5.74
